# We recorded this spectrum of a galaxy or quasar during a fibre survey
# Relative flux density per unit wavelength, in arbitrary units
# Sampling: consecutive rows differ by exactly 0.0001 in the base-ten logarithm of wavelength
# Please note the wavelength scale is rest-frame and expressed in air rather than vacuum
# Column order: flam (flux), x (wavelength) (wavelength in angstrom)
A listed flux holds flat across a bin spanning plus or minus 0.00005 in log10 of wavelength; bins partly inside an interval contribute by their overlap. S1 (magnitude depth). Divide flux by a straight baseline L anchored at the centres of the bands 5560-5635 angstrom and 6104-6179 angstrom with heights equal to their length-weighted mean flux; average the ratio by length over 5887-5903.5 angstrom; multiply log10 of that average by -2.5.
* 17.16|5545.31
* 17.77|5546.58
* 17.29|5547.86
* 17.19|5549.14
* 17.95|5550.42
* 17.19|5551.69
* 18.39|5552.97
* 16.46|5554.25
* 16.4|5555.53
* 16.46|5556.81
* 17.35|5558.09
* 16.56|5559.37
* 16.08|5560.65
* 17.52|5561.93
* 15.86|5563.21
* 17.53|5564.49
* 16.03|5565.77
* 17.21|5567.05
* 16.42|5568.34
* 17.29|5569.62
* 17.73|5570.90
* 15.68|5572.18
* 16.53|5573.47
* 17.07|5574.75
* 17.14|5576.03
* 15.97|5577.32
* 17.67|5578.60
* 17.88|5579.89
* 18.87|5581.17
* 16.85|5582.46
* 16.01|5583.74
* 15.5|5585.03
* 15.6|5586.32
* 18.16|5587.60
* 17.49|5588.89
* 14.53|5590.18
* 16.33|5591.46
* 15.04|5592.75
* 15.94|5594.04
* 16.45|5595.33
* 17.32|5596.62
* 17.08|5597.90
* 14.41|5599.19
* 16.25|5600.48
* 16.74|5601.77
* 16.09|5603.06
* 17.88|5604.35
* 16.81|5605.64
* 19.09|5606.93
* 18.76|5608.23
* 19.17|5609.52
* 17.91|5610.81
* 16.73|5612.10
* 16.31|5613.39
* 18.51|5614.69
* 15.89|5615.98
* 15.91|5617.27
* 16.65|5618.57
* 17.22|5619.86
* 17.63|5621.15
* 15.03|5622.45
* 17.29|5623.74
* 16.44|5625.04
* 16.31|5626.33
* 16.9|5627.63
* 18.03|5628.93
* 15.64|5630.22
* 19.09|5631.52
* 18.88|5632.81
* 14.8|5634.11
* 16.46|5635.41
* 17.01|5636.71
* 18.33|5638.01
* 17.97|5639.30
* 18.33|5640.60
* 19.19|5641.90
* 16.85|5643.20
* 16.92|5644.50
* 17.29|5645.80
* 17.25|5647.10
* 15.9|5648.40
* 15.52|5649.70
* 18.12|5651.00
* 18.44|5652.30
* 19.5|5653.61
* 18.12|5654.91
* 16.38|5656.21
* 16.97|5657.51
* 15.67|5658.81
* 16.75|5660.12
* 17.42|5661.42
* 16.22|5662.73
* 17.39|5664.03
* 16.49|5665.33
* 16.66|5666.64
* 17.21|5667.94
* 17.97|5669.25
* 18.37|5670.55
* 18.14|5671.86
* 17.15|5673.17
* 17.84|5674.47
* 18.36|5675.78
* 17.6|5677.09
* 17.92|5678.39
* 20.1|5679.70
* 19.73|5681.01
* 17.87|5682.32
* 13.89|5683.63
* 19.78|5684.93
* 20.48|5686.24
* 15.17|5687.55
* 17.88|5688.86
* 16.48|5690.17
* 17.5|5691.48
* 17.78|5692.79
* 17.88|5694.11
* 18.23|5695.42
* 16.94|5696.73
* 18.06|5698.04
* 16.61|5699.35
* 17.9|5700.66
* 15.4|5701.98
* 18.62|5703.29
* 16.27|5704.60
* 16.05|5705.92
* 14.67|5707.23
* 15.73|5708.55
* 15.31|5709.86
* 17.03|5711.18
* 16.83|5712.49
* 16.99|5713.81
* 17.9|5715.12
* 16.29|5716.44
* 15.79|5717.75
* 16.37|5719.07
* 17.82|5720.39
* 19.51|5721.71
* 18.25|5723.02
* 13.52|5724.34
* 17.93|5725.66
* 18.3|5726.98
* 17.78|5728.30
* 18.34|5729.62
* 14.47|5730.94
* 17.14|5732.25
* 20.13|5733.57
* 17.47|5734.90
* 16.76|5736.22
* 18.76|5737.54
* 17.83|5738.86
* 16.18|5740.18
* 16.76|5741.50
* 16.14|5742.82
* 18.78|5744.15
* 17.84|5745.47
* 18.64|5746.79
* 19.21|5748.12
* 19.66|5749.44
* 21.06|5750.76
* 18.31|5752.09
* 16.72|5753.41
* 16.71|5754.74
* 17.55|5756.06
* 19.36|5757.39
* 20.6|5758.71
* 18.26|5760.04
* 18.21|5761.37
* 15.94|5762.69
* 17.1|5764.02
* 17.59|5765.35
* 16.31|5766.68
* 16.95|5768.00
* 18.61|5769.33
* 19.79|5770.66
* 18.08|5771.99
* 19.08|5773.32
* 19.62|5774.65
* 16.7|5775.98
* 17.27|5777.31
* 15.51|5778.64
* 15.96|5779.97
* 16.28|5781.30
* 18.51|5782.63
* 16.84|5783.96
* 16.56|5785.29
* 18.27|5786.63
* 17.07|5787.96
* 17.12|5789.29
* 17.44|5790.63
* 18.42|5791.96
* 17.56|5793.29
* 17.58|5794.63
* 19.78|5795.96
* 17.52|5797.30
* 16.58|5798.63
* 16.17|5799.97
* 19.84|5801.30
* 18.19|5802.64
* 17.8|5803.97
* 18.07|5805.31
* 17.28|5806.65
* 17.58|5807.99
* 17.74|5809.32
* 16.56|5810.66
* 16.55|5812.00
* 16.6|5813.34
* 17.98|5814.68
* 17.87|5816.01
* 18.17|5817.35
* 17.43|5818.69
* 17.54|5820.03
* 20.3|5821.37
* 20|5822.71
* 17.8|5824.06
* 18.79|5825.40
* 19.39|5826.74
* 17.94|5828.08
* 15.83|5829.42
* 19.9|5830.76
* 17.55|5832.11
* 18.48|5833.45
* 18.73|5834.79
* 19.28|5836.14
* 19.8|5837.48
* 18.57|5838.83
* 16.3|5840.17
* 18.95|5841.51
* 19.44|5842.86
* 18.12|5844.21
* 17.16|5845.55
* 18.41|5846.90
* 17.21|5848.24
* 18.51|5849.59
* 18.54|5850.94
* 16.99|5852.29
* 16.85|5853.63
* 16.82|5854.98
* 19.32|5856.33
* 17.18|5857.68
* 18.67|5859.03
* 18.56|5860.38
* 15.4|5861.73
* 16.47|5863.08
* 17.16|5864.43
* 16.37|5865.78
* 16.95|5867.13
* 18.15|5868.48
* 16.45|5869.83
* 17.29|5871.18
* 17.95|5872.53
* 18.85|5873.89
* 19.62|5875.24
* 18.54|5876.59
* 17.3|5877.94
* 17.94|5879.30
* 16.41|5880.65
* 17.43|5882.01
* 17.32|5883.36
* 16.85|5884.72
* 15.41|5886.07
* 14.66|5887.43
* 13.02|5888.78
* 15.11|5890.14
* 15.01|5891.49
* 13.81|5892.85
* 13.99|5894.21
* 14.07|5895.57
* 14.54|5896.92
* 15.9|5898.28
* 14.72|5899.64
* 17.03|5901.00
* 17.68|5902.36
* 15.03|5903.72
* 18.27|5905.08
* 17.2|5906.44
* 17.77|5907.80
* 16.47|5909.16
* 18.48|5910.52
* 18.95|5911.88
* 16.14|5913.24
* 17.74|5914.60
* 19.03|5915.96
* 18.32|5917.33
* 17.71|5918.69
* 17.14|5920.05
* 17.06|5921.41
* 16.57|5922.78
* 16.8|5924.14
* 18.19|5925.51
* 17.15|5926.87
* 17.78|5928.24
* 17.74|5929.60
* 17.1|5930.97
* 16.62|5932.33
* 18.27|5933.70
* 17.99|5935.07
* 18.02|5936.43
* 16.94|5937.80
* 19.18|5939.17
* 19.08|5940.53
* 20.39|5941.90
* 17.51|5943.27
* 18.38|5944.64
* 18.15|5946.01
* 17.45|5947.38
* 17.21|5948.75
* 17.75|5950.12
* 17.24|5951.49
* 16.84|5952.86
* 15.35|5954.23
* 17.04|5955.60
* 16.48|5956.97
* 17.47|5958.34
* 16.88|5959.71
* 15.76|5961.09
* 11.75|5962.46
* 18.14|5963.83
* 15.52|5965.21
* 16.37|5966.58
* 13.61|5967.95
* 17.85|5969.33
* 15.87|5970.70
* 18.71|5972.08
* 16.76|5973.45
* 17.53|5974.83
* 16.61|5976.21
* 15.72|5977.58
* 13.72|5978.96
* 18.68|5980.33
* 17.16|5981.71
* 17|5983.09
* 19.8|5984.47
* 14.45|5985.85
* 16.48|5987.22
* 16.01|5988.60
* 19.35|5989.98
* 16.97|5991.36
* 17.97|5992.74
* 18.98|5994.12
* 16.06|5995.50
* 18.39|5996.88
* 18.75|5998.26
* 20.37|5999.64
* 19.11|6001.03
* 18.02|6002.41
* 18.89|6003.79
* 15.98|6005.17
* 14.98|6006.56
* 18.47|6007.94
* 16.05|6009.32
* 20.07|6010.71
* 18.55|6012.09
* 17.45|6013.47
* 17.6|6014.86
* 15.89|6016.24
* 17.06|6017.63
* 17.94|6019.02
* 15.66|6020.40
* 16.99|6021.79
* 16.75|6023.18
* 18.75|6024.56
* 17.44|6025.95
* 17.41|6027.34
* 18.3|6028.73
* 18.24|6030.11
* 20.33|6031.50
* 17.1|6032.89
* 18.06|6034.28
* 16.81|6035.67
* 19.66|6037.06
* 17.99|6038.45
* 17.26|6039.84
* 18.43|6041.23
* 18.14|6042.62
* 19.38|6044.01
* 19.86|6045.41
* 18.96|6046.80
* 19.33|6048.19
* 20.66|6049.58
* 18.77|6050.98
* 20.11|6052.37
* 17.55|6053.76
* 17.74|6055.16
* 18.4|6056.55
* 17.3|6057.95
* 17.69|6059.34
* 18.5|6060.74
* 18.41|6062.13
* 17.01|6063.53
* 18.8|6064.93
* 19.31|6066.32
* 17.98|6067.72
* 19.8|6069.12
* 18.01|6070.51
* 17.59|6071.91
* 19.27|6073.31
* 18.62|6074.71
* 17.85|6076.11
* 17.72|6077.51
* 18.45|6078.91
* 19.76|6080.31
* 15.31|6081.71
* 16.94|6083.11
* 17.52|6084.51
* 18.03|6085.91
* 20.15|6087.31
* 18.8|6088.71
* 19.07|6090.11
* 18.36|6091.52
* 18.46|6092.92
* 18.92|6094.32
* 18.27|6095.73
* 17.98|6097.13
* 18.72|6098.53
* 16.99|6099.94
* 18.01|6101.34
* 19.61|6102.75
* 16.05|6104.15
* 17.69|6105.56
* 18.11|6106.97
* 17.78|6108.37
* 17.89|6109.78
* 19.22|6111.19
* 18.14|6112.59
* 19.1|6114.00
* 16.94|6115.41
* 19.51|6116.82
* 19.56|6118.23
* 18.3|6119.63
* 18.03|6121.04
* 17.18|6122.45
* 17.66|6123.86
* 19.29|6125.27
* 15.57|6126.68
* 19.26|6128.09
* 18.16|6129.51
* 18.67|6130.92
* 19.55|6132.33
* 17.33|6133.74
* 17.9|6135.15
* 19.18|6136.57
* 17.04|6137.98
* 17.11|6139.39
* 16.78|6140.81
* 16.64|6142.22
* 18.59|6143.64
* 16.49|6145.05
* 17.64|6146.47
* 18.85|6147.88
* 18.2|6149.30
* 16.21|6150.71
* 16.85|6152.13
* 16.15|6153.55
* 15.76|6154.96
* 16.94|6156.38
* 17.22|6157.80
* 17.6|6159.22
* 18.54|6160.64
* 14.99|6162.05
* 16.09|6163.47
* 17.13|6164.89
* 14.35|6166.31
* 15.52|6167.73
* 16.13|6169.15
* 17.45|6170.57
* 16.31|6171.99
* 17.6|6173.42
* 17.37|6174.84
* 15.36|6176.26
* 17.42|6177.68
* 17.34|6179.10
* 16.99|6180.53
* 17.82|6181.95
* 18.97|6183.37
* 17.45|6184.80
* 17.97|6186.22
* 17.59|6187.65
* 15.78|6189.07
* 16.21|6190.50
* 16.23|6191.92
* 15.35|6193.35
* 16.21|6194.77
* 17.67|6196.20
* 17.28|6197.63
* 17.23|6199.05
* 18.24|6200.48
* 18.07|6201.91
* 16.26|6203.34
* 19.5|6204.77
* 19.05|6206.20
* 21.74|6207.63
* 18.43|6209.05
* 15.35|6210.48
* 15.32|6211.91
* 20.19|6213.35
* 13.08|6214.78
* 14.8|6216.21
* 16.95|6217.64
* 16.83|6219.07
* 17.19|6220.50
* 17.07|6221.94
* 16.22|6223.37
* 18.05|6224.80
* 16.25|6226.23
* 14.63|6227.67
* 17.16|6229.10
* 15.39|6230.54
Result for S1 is 0.149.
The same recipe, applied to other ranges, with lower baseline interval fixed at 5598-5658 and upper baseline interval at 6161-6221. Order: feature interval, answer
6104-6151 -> -0.06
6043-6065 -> -0.10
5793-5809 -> -0.04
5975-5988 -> 0.03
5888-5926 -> 0.04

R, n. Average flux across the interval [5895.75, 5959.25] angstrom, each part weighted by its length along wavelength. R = 17.4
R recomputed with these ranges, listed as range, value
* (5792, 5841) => 18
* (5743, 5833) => 17.9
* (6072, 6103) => 18.3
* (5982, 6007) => 17.7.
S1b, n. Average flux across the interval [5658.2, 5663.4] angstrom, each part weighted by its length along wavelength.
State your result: 16.5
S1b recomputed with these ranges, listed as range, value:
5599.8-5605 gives 16.7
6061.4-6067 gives 18.4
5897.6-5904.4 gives 16.1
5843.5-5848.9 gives 17.7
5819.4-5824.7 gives 18.9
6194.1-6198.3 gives 17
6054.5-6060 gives 17.8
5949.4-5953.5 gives 17.3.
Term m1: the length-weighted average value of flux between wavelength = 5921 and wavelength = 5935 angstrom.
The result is 17.4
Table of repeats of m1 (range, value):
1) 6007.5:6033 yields 17.7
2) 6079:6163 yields 17.9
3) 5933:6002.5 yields 17.3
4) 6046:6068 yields 18.6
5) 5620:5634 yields 17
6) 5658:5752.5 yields 17.4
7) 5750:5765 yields 18.2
